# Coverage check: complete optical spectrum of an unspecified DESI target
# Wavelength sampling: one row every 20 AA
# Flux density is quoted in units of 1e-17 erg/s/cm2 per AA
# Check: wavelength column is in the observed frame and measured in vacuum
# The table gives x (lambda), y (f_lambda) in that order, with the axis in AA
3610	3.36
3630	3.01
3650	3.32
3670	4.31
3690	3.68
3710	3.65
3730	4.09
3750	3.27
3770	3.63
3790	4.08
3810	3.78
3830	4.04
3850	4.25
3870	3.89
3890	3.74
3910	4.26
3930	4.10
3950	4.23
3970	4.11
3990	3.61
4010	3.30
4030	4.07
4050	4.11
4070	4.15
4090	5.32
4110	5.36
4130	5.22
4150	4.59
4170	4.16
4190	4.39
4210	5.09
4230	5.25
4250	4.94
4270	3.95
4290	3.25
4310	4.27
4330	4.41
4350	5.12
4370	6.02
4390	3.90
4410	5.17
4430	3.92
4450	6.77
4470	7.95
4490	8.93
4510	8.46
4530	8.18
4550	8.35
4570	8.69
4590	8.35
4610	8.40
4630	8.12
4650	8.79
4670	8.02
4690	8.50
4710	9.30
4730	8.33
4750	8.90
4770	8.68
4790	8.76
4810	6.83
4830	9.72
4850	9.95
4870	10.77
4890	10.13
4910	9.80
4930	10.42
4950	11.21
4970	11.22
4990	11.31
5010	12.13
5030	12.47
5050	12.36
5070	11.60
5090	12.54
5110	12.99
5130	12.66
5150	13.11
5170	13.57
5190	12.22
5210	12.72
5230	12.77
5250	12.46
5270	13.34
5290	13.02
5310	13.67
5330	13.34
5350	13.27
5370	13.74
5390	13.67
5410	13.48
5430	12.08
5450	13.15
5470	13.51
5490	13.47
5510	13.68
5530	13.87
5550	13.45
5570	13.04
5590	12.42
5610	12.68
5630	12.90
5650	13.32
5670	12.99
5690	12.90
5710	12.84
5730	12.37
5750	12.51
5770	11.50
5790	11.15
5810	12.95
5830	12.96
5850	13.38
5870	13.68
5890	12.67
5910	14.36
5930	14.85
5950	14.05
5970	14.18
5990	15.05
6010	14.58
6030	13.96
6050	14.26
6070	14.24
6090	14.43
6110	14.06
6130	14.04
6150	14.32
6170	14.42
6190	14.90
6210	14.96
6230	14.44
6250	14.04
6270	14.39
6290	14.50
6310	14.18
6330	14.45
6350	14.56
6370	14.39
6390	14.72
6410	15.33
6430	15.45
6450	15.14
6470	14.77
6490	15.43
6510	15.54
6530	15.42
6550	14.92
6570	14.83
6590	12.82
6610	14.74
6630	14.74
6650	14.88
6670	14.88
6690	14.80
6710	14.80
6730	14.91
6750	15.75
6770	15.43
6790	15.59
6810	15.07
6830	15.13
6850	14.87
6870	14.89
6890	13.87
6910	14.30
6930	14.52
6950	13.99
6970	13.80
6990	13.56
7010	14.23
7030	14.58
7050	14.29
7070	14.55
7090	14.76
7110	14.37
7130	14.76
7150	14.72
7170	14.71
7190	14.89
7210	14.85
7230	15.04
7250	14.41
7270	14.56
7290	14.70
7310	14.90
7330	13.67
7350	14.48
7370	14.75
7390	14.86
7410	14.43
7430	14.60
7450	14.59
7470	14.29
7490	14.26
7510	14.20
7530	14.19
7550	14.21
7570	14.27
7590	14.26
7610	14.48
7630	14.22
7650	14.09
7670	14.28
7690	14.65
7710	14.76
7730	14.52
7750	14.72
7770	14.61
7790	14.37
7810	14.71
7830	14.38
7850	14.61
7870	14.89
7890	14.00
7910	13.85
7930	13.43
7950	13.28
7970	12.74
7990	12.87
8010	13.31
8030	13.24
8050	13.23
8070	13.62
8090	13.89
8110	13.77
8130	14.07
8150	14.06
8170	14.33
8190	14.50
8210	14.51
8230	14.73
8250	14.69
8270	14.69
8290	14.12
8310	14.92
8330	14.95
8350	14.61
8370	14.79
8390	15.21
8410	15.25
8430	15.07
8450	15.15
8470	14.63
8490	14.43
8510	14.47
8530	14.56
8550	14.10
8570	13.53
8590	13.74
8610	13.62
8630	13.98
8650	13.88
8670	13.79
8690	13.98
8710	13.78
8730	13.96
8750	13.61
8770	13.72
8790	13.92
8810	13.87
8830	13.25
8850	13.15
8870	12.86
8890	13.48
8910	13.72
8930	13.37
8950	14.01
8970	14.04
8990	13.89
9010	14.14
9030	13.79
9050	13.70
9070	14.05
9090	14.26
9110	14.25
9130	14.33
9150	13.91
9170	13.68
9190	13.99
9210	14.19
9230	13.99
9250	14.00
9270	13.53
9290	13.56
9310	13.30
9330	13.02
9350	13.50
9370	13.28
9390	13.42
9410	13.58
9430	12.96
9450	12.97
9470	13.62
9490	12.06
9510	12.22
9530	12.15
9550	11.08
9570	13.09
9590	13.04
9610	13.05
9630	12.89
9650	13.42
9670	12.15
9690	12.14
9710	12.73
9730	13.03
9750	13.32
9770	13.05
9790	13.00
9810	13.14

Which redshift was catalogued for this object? 0.12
